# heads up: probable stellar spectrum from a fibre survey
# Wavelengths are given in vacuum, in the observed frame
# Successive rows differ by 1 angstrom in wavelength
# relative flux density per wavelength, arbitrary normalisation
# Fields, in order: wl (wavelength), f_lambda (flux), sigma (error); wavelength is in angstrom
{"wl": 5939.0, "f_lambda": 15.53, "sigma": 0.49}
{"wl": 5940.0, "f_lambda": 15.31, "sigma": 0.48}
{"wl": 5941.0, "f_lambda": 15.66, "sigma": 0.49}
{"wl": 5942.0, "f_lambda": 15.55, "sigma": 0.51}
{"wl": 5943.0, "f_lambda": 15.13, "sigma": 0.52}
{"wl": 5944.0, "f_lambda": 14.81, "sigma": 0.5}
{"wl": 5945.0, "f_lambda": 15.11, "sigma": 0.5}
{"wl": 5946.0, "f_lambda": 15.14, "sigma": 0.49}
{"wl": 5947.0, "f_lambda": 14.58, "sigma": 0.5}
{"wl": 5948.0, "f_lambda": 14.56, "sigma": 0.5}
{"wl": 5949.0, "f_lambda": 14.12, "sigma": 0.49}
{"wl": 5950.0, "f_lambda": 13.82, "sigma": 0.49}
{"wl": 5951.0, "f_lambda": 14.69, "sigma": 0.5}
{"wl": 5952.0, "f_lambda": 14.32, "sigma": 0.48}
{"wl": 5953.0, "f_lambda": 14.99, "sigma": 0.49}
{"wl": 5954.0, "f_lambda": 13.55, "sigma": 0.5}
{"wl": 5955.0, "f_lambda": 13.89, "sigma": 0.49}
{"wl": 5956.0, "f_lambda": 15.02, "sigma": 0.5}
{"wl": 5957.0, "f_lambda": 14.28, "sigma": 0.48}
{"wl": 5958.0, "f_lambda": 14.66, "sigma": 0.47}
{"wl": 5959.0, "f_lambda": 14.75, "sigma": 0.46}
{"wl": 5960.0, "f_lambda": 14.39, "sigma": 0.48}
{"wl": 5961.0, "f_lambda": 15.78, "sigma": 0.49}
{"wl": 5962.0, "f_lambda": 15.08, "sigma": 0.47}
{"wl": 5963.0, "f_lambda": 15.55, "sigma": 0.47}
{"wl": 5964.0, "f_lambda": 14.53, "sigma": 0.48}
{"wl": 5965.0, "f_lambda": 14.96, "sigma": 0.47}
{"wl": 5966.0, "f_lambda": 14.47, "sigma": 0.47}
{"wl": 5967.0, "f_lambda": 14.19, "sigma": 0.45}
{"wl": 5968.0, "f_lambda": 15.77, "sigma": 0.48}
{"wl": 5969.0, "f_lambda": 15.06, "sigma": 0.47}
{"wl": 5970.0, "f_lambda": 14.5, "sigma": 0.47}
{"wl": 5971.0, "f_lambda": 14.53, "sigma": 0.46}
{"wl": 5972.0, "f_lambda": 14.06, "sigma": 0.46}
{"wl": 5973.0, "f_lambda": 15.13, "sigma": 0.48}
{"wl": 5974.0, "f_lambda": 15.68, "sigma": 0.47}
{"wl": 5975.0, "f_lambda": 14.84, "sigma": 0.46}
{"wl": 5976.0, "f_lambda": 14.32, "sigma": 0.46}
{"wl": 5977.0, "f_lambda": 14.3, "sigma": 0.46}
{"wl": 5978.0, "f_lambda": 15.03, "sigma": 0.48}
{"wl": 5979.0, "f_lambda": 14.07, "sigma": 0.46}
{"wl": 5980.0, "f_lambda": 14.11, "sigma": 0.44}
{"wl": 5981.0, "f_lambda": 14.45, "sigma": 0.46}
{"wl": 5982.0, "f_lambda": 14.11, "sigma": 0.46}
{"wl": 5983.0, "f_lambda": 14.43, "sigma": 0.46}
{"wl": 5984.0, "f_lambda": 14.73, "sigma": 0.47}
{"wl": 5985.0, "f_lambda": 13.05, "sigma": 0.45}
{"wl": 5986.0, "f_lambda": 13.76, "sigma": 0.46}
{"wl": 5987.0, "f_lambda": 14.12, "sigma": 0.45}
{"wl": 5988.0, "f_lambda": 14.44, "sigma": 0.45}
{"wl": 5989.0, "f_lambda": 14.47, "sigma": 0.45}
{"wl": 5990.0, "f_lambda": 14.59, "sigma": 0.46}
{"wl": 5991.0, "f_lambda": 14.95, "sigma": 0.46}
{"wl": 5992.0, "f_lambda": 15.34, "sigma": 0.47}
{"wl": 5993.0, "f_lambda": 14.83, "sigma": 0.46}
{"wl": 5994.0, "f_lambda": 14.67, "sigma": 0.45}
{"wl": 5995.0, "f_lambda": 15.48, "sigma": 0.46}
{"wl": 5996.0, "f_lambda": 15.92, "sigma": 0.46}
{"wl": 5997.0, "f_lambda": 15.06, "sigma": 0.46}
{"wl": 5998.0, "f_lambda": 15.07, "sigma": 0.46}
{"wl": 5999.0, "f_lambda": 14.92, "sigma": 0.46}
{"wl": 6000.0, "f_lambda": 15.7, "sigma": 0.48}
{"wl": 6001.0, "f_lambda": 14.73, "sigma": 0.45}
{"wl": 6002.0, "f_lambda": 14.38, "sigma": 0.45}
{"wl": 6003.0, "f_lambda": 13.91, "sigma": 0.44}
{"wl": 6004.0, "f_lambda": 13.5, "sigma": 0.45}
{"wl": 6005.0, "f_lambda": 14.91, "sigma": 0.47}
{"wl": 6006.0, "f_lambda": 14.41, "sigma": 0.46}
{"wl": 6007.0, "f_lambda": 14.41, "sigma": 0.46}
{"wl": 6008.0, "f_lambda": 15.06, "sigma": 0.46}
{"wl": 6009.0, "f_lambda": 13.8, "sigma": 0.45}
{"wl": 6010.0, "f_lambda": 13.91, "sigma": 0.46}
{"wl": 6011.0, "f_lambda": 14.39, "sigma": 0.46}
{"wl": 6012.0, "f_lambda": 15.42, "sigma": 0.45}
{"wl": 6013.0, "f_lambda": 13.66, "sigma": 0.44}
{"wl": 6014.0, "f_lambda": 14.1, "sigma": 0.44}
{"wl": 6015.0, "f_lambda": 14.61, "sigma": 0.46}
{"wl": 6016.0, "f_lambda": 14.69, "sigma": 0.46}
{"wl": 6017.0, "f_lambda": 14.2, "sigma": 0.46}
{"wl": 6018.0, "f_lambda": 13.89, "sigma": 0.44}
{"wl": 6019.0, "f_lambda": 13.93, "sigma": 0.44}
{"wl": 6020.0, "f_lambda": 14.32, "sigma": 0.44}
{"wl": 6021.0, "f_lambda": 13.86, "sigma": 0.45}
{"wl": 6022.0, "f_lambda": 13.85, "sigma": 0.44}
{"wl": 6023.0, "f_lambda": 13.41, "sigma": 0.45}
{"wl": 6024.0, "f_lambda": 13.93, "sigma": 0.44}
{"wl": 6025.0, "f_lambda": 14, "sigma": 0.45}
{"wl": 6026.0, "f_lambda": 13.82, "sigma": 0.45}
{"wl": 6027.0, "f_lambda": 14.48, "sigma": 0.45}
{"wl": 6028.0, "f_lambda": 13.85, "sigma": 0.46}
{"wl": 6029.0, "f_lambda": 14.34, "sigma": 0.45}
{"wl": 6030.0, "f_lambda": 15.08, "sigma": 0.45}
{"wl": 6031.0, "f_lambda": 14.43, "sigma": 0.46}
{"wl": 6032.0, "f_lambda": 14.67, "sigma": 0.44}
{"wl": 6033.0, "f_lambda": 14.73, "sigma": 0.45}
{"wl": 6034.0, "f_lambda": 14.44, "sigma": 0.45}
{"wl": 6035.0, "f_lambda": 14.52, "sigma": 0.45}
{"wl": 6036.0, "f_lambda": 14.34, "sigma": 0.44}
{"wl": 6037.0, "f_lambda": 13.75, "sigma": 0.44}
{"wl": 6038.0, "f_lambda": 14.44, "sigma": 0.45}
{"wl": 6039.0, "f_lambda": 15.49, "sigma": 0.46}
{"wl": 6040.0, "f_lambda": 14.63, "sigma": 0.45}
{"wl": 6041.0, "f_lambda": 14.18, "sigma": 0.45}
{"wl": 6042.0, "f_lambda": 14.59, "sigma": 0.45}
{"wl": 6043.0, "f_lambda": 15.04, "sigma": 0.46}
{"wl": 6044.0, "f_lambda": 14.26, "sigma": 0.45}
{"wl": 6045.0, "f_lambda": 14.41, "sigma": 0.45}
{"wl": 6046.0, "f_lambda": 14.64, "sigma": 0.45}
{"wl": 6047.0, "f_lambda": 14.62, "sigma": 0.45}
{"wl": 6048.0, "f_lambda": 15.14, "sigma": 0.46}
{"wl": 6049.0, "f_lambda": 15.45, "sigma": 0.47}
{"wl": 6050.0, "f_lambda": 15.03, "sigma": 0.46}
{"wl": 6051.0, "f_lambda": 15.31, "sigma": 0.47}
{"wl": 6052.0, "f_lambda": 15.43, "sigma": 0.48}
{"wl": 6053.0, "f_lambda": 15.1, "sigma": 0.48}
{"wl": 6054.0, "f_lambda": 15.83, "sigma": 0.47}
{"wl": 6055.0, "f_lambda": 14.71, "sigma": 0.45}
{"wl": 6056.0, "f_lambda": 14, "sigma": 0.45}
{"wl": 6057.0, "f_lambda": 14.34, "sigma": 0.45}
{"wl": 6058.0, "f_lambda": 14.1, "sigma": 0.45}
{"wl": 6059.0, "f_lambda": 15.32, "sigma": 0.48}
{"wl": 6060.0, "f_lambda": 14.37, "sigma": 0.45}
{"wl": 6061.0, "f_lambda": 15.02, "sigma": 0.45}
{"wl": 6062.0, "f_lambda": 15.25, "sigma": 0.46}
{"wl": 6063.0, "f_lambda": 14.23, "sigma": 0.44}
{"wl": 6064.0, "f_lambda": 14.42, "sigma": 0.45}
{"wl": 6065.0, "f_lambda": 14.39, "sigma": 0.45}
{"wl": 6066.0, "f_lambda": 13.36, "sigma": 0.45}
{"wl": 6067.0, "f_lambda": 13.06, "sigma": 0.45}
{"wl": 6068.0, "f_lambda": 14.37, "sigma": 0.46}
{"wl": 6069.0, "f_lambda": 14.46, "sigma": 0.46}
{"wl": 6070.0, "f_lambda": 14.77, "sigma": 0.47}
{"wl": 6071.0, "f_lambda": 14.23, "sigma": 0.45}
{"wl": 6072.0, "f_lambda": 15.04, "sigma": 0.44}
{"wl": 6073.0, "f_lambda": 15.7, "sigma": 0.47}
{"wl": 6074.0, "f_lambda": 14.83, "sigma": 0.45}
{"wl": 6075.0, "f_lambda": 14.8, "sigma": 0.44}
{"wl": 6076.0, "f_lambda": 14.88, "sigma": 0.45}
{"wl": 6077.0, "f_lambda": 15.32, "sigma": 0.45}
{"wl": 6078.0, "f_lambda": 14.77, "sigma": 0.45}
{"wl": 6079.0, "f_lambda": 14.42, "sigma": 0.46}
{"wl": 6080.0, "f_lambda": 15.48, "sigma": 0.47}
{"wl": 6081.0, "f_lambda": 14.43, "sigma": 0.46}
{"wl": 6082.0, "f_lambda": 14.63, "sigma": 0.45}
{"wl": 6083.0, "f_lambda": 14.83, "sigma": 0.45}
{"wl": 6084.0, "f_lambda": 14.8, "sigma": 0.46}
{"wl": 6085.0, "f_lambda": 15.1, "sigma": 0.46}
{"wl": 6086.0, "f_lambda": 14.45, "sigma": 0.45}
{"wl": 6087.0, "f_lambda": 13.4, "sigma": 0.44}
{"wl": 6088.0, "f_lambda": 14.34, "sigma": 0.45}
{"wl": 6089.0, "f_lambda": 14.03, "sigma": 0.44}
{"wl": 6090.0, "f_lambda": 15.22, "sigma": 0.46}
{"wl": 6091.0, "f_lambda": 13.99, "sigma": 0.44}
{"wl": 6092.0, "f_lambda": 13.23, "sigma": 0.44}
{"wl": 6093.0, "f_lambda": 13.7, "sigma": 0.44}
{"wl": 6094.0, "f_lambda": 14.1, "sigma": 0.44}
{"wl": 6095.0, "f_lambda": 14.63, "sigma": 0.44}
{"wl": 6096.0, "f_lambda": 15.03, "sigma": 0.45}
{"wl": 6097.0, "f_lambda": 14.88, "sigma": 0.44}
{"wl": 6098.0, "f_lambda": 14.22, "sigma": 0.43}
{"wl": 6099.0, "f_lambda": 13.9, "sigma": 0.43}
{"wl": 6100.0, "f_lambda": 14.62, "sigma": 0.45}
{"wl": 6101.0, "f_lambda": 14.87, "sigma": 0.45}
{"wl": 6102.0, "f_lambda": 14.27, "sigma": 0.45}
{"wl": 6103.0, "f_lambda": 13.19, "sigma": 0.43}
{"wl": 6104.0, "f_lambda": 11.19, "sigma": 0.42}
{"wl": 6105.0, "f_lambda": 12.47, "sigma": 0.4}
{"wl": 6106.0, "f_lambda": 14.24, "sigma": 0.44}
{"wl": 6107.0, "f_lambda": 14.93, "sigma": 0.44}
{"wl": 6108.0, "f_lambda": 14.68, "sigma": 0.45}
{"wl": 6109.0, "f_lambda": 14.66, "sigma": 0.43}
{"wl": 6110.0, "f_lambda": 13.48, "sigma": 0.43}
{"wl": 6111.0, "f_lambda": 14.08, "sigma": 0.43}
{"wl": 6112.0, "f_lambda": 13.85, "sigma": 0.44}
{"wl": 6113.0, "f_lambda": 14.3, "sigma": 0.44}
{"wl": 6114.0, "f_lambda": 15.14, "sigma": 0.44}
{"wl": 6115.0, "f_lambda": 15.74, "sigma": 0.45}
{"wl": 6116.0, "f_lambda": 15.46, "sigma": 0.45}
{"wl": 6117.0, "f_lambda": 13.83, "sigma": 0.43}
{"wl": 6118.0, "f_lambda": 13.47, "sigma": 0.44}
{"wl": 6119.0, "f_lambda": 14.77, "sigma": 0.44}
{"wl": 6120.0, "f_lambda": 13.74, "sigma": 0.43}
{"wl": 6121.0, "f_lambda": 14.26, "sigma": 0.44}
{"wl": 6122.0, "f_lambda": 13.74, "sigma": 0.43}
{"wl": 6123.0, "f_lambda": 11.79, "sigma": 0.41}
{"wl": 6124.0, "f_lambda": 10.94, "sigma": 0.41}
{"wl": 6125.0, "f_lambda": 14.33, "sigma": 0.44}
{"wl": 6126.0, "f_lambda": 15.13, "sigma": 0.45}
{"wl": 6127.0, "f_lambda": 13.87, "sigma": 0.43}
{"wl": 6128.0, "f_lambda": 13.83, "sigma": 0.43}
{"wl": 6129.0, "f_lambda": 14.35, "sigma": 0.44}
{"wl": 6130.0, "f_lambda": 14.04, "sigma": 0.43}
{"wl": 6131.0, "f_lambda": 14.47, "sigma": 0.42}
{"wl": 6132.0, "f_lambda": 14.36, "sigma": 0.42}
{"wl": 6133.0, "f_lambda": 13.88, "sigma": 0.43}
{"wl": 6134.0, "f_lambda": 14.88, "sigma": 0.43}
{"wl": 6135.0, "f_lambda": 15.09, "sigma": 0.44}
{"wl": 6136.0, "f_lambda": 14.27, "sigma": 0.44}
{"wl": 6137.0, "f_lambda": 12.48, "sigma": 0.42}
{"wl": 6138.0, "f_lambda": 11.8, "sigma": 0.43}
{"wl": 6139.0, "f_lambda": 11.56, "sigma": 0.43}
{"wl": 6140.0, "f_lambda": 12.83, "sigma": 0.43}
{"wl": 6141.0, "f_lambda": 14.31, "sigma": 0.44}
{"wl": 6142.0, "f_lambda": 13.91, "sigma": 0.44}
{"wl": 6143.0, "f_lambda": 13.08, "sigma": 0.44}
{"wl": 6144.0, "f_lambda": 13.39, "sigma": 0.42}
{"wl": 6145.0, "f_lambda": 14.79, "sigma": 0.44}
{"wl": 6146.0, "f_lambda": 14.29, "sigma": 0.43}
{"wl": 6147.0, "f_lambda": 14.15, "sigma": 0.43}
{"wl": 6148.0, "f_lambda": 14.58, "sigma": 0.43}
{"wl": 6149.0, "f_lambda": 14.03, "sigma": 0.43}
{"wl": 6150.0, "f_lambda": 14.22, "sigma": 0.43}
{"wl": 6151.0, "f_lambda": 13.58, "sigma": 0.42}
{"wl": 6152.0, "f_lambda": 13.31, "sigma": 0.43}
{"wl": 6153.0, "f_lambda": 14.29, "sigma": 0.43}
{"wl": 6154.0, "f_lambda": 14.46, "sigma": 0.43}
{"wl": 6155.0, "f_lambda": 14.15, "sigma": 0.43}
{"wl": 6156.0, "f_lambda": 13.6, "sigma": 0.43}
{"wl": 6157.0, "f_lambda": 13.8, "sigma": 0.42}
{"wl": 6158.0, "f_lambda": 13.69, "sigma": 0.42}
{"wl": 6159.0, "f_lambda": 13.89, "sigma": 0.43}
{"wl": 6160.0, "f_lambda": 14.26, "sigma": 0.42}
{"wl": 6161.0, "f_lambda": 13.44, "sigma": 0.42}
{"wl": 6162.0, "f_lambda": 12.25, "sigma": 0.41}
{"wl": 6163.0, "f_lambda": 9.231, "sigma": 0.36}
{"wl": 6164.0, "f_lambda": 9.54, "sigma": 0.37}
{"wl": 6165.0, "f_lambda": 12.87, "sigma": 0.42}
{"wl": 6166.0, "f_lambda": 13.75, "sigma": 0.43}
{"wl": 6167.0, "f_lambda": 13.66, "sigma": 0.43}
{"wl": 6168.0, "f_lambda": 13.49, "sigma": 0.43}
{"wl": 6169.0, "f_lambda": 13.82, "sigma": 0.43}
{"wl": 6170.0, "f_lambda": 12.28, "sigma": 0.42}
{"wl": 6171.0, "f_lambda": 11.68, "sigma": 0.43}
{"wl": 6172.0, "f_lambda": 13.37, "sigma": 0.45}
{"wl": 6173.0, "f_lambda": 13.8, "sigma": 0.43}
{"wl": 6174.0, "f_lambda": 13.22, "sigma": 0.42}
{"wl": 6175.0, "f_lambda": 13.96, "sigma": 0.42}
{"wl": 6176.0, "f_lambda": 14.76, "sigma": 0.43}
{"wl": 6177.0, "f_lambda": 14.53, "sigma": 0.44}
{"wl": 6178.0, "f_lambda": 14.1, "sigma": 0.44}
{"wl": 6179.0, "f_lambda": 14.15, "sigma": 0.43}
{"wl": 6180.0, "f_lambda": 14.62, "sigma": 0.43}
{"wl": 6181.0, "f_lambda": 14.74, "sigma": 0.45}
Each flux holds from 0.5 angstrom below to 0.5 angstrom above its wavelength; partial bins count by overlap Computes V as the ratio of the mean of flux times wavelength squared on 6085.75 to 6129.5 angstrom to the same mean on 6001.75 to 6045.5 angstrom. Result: 1.0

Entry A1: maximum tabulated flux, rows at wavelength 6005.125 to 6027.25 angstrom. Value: 15.42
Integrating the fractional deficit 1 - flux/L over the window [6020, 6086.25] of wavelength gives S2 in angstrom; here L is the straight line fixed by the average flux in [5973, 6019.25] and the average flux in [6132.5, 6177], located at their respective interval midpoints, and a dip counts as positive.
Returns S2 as -2.1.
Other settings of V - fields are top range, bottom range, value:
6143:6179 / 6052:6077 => 0.95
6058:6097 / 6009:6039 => 1.04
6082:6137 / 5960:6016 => 1.01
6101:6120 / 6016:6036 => 1.02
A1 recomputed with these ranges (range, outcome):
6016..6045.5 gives 15.49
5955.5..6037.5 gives 15.92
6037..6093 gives 15.83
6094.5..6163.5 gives 15.74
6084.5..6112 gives 15.22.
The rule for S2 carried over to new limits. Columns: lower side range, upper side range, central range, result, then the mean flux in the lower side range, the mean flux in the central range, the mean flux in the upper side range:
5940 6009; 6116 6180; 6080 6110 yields -0.6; 14.7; 14.2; 13.6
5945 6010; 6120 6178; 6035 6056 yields -0.9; 14.6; 14.8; 13.5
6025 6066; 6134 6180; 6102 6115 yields 0.0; 14.6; 13.9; 13.5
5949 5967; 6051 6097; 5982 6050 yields 0.5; 14.6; 14.5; 14.6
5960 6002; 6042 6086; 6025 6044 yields 0.3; 14.7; 14.5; 14.7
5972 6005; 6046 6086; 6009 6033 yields 0.8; 14.6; 14.2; 14.7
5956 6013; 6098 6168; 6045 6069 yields -0.8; 14.7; 14.7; 13.7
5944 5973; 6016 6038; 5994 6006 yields -0.4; 14.7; 14.8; 14.2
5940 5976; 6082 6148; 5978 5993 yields 0.3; 14.8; 14.4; 14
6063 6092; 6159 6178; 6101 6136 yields -0.4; 14.5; 14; 13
